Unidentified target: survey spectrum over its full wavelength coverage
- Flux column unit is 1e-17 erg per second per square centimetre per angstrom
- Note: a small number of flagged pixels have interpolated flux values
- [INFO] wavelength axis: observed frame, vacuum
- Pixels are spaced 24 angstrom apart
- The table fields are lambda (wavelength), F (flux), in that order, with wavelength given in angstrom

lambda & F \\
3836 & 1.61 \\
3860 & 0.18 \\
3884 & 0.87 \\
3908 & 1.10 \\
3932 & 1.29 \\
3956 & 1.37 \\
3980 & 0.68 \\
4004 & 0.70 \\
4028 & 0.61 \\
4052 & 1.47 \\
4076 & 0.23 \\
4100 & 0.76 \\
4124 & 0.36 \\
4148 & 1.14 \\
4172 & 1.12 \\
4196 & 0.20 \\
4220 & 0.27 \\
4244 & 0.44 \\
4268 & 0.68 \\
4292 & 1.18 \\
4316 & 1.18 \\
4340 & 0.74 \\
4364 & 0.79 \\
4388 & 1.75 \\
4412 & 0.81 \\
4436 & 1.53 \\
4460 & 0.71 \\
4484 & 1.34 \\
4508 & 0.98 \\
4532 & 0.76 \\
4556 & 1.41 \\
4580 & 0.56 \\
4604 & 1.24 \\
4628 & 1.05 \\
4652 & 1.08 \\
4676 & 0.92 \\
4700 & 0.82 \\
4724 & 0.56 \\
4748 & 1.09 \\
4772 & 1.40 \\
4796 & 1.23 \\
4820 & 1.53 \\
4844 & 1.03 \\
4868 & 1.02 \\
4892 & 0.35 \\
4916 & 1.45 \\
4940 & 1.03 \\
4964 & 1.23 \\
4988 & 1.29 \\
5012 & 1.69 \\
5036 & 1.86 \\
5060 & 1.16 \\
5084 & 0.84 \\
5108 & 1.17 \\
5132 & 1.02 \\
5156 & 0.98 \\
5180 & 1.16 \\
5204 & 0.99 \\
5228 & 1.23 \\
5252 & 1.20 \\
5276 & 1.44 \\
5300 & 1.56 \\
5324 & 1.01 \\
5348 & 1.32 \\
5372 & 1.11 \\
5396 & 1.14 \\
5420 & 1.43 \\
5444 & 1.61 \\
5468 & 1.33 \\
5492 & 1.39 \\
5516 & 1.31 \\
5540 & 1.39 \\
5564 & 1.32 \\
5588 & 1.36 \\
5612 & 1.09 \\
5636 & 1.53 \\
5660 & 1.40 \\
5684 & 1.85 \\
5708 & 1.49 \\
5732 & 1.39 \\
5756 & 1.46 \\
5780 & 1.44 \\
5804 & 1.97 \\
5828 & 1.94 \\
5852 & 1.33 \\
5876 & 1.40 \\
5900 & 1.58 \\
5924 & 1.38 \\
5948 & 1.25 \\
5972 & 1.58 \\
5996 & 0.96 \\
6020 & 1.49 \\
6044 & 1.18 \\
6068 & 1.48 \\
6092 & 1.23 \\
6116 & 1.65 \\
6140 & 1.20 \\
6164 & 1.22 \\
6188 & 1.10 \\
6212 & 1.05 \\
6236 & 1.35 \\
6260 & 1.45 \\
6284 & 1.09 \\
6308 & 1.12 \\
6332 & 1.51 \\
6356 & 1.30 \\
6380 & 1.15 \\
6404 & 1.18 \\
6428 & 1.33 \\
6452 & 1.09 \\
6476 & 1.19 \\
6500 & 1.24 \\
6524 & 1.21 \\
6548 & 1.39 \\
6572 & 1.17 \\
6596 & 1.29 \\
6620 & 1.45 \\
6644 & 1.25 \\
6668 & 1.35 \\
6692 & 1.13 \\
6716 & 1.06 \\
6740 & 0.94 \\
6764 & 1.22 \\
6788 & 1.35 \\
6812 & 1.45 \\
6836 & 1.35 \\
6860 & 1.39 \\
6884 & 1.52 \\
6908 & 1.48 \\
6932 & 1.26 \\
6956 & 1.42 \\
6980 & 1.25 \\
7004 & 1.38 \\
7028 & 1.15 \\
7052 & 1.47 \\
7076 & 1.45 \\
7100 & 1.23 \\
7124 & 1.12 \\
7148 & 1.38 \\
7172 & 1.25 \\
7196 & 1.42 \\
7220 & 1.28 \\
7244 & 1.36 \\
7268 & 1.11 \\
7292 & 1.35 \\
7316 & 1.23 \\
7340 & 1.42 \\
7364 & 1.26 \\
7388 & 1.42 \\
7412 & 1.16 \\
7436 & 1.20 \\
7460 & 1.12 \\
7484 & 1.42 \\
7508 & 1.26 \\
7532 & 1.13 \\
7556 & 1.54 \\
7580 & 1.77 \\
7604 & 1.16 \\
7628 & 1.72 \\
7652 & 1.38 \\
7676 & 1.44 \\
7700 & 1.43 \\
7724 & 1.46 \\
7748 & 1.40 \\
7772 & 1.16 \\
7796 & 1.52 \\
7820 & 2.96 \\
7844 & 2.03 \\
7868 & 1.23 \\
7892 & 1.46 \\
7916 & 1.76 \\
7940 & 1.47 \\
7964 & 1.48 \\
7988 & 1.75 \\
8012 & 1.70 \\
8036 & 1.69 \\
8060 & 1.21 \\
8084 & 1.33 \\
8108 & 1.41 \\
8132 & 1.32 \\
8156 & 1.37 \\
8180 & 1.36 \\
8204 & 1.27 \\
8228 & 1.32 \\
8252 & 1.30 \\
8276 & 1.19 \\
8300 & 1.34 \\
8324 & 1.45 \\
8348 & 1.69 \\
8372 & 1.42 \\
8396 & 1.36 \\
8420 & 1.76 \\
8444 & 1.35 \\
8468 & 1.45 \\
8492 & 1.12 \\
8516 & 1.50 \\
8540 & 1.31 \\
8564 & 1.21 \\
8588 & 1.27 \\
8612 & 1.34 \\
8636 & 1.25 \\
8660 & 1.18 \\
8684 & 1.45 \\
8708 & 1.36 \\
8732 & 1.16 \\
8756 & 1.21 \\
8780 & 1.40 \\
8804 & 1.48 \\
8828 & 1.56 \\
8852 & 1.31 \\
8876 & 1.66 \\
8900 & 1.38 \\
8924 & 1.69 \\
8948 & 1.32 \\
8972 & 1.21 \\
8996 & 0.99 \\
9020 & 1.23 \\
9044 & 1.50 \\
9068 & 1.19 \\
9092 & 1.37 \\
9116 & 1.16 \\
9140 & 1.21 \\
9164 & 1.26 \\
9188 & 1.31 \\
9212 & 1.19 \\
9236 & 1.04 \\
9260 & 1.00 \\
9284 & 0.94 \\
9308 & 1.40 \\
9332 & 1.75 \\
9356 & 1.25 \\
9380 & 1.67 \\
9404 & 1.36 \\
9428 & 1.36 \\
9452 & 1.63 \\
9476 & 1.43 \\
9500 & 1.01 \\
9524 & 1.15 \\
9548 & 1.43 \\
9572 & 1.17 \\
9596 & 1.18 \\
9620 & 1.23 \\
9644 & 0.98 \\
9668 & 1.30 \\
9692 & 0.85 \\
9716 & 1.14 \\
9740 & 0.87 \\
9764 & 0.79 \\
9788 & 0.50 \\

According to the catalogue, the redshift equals 0.19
